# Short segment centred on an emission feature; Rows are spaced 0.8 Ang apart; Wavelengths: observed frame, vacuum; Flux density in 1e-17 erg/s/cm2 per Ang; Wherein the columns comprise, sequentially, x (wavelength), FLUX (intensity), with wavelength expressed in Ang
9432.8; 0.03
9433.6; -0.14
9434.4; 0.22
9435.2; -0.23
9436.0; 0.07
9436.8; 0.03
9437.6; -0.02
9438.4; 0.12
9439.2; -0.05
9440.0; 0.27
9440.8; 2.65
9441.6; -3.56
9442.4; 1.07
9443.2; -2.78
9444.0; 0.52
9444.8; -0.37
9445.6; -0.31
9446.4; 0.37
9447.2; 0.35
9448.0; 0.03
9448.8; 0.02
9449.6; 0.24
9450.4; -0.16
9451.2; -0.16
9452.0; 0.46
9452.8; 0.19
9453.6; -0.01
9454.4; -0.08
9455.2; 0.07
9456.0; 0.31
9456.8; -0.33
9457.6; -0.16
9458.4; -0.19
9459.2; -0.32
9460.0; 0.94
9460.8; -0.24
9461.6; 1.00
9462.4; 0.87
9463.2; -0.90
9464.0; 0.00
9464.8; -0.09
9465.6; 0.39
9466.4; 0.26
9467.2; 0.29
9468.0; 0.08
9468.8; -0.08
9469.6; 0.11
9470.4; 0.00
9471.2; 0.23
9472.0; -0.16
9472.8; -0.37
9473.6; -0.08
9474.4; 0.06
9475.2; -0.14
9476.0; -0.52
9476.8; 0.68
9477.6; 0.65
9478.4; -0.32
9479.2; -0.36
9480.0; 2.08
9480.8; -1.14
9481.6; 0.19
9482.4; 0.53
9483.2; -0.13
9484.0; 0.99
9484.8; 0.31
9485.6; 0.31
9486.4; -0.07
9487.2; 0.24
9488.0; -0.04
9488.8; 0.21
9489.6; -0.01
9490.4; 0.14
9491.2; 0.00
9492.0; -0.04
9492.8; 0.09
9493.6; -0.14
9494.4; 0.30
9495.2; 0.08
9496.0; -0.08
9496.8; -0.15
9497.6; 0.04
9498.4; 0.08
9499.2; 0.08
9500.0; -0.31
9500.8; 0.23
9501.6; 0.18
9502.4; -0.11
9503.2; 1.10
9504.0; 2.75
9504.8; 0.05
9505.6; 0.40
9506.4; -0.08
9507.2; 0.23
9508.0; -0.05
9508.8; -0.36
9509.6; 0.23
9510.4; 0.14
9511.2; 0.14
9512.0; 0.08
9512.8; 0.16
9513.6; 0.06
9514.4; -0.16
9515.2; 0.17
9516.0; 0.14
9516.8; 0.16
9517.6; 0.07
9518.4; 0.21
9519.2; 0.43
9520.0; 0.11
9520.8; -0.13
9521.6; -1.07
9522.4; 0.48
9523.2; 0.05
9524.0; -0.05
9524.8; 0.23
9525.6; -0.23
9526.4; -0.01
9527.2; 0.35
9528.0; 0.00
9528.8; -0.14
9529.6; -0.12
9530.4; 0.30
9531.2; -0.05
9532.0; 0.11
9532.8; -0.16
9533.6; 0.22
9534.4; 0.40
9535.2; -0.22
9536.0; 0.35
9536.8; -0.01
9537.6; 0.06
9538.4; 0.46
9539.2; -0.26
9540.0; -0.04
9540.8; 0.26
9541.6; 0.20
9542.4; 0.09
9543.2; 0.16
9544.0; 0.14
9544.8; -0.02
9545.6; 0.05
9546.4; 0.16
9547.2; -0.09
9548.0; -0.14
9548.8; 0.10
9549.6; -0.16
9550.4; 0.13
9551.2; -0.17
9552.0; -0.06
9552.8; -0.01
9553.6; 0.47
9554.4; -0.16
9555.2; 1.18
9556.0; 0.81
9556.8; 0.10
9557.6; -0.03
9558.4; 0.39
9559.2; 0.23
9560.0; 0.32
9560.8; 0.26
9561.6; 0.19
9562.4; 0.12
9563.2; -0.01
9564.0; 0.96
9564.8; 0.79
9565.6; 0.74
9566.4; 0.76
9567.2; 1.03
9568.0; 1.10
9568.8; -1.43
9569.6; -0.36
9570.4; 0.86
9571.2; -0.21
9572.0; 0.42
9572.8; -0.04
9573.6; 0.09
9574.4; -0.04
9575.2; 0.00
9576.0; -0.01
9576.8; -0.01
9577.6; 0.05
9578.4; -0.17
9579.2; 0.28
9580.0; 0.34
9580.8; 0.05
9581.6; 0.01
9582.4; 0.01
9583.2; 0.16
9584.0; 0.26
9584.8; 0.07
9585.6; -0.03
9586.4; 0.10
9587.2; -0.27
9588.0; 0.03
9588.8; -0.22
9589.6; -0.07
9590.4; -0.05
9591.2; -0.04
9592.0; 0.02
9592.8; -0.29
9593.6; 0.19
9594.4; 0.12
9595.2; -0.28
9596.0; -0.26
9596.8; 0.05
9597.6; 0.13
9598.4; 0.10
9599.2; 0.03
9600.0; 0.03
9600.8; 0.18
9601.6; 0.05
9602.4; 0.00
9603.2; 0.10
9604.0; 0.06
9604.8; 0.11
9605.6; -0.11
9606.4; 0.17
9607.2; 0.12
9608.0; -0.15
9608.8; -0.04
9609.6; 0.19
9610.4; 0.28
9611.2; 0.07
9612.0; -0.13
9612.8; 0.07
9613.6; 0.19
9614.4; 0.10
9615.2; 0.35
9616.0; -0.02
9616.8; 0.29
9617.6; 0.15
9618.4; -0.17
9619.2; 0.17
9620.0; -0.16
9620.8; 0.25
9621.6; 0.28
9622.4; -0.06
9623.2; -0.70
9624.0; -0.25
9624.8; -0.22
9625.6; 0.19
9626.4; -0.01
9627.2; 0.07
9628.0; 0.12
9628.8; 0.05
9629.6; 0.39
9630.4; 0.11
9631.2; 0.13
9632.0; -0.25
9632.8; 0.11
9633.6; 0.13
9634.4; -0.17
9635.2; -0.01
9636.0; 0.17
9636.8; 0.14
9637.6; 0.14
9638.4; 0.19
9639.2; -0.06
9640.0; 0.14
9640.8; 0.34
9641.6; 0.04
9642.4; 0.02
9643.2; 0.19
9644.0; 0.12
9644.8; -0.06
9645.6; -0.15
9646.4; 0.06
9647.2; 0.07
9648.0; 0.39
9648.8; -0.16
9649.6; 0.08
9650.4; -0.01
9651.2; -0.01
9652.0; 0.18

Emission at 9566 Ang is H-beta 4861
